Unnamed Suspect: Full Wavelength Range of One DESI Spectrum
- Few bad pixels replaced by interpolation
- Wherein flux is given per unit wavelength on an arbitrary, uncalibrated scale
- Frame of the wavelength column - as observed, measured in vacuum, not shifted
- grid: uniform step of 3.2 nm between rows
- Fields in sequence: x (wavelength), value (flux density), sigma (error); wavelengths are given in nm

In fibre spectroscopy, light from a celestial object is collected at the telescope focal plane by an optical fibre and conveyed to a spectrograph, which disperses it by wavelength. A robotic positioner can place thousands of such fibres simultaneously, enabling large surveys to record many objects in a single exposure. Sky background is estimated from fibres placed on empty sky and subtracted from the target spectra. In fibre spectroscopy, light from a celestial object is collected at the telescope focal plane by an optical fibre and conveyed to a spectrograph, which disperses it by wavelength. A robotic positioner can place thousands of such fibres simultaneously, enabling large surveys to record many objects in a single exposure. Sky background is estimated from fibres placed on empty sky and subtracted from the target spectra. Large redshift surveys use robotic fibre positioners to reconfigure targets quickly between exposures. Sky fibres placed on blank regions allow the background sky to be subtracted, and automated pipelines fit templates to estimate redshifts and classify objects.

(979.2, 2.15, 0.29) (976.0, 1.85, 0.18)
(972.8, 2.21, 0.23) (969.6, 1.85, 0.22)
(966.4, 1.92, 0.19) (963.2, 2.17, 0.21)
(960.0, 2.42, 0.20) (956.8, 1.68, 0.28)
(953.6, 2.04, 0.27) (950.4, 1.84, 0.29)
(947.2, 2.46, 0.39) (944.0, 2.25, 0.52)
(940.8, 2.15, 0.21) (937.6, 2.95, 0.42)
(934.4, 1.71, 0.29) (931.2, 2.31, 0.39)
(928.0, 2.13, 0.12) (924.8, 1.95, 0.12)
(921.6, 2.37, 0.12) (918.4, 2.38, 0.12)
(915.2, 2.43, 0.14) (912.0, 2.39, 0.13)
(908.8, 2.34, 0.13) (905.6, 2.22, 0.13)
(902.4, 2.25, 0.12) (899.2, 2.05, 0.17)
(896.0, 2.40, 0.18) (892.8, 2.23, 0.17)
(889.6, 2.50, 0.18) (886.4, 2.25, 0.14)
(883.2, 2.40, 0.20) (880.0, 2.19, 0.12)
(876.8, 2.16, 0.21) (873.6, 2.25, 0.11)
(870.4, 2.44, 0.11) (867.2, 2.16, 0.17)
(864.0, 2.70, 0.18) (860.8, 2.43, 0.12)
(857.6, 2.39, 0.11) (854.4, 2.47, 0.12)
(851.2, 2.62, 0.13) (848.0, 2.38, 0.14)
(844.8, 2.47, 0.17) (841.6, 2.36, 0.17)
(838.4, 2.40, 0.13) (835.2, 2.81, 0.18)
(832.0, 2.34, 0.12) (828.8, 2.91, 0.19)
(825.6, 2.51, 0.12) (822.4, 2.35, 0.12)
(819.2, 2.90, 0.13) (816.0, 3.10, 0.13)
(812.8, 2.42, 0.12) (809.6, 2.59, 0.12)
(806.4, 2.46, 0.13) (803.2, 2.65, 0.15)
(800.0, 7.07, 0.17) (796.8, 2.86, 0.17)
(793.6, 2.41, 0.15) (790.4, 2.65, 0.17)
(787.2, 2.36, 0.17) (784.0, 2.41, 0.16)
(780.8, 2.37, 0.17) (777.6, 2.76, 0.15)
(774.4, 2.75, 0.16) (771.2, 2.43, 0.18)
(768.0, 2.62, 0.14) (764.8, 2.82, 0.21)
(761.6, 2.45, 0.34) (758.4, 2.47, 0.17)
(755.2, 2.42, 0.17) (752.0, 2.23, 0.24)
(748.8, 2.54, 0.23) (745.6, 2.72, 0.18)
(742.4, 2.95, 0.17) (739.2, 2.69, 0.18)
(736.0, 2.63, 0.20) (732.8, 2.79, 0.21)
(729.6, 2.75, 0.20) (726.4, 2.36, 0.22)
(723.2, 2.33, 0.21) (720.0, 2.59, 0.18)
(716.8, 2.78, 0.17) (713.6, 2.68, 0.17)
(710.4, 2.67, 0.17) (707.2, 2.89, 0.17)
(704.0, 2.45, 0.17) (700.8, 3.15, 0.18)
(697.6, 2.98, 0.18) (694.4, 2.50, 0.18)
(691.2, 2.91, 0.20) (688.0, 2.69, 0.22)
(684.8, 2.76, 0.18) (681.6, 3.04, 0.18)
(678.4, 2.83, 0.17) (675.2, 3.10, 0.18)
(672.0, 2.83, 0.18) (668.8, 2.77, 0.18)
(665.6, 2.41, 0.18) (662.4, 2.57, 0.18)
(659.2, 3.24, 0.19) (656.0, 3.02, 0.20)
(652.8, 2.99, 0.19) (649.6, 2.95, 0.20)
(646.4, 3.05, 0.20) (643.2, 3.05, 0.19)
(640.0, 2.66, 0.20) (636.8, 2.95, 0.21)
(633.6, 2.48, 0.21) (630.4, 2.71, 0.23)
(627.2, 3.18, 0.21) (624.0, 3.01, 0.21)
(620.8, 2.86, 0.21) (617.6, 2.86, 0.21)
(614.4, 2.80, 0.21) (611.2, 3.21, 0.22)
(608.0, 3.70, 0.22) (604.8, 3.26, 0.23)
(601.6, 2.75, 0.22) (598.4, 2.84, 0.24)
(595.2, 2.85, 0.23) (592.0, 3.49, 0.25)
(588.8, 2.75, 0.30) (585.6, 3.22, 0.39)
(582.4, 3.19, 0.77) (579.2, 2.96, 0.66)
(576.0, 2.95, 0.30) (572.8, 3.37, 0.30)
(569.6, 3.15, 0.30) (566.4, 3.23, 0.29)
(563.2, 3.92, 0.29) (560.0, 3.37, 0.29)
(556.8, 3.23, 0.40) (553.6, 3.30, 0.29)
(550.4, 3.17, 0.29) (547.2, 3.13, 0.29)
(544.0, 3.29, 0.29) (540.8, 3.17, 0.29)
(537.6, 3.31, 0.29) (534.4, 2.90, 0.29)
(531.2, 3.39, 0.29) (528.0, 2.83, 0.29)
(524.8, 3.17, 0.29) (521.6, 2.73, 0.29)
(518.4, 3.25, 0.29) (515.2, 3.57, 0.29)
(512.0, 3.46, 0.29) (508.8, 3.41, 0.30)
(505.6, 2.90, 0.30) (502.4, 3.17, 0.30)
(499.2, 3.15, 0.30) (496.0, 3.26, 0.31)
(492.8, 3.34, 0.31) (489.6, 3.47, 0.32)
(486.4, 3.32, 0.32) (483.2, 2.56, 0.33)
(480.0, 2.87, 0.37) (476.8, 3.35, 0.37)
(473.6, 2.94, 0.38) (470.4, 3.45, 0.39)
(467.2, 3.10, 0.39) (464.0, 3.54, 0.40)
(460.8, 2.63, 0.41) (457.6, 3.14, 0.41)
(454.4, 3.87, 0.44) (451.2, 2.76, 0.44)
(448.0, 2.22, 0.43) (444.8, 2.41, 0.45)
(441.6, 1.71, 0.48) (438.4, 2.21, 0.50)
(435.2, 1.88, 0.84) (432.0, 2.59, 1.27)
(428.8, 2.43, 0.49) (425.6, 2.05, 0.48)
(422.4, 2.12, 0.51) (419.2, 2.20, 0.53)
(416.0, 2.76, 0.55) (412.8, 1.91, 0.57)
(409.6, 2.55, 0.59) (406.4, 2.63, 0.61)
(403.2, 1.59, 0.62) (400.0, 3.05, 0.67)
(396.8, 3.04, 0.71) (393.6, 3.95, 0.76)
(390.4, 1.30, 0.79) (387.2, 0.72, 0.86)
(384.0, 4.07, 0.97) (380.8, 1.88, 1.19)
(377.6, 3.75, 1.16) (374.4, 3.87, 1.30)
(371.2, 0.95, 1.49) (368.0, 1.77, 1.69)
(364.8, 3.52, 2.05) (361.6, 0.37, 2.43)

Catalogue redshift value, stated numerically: 0.217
